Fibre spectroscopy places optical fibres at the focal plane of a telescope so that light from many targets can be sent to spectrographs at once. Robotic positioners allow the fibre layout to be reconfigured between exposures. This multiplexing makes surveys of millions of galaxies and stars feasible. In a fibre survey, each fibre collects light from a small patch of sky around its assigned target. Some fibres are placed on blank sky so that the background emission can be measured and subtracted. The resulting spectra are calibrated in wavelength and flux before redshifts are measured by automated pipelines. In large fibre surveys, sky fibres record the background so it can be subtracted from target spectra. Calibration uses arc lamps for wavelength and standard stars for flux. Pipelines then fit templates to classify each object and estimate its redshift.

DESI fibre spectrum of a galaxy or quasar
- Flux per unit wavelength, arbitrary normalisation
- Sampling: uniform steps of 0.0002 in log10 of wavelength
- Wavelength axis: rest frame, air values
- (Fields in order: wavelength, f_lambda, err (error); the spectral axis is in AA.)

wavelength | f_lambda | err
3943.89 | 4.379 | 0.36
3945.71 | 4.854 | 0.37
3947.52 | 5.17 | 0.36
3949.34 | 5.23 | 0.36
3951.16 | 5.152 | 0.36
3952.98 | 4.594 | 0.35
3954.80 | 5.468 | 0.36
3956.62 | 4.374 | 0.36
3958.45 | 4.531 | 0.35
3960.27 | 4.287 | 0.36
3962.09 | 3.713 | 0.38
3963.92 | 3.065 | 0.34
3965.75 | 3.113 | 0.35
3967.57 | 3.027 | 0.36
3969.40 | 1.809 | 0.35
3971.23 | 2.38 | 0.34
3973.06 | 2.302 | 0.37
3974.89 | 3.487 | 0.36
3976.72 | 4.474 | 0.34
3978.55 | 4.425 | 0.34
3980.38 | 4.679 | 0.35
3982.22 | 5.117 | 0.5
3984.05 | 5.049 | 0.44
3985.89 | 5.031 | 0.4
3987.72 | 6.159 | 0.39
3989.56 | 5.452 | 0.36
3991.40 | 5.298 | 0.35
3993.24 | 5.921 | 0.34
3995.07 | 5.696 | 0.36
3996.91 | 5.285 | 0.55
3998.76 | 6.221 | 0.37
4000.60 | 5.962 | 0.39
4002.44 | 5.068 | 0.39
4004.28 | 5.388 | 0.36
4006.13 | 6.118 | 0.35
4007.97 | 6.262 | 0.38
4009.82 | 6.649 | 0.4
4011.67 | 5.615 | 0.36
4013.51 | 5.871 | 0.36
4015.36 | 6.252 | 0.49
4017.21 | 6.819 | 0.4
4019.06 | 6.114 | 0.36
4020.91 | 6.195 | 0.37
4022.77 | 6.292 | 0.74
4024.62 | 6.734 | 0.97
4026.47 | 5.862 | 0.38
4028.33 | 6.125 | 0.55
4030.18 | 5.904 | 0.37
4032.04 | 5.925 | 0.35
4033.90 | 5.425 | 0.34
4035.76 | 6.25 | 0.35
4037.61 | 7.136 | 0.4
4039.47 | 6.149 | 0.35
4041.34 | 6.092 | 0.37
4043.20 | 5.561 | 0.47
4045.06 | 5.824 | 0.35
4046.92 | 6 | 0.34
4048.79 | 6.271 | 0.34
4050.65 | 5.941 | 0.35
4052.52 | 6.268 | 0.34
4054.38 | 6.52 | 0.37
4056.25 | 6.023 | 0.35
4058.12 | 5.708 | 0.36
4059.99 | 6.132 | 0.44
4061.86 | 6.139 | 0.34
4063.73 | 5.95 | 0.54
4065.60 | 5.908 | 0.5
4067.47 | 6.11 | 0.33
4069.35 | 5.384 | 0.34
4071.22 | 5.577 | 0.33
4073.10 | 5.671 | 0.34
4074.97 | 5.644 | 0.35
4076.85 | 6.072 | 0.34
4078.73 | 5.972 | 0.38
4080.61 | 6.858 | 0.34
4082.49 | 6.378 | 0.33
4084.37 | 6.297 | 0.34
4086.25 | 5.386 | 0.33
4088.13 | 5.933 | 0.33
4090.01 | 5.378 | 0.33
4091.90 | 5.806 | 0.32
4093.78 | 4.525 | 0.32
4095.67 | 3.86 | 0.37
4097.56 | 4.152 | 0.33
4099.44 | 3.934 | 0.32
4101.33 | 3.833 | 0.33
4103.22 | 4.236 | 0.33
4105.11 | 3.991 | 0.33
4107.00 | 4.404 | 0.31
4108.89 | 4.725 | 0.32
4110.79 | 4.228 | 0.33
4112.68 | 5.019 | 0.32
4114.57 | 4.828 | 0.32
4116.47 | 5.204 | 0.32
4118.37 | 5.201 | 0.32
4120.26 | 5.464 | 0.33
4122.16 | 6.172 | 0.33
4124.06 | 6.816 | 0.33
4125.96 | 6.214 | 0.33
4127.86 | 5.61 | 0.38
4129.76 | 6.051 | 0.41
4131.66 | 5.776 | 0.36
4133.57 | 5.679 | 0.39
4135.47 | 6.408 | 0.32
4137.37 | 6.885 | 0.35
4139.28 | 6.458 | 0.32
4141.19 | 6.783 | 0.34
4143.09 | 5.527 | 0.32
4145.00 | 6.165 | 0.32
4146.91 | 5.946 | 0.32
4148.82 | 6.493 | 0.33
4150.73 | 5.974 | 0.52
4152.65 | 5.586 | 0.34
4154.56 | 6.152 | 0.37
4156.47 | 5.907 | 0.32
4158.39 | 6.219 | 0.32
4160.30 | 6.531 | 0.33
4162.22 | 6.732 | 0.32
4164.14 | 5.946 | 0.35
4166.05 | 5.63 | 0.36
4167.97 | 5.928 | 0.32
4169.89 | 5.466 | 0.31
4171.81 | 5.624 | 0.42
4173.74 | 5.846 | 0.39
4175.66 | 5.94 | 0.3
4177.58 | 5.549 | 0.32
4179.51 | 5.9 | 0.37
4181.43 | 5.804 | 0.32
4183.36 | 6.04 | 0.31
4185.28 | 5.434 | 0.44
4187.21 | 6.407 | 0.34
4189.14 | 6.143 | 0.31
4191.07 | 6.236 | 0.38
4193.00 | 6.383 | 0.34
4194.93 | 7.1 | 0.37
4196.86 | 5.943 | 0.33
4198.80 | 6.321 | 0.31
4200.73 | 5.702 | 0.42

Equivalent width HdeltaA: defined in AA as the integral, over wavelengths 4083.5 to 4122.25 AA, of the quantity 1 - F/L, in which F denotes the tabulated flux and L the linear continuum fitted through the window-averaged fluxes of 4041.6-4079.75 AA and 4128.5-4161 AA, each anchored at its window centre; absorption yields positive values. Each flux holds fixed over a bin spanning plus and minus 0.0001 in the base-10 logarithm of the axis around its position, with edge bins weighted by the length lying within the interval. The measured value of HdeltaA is 7.61 AA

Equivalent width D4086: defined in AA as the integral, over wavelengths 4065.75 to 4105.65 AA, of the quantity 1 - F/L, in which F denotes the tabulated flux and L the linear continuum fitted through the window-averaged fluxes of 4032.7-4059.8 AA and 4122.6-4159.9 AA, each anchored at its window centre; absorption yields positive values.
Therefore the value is 5.22 AA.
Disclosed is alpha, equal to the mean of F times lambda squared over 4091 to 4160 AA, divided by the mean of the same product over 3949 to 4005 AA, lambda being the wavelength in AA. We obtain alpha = 1.29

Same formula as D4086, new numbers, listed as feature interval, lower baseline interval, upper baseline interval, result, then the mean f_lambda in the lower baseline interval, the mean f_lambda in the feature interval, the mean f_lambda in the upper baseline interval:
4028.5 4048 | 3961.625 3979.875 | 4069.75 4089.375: -4.48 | 3.2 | 6.03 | 5.96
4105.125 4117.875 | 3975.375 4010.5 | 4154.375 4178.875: 2.41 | 5.46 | 4.7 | 5.95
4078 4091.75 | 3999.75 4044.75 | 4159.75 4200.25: 0.09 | 6.07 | 6.02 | 6.03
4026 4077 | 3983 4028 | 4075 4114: -4.90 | 5.89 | 5.98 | 5.06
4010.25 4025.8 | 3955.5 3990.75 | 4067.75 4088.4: -4.46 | 4.04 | 6.25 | 5.93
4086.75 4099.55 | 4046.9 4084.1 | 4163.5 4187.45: 2.35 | 6.03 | 4.88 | 5.79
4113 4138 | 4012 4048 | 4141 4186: 0.69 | 6.12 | 5.84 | 5.95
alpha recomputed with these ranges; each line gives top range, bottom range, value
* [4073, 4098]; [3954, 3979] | 1.66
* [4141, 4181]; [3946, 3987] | 1.59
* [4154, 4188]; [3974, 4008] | 1.22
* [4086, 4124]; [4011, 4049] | 0.82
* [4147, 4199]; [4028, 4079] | 1.07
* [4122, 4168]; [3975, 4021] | 1.18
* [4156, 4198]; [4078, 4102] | 1.20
